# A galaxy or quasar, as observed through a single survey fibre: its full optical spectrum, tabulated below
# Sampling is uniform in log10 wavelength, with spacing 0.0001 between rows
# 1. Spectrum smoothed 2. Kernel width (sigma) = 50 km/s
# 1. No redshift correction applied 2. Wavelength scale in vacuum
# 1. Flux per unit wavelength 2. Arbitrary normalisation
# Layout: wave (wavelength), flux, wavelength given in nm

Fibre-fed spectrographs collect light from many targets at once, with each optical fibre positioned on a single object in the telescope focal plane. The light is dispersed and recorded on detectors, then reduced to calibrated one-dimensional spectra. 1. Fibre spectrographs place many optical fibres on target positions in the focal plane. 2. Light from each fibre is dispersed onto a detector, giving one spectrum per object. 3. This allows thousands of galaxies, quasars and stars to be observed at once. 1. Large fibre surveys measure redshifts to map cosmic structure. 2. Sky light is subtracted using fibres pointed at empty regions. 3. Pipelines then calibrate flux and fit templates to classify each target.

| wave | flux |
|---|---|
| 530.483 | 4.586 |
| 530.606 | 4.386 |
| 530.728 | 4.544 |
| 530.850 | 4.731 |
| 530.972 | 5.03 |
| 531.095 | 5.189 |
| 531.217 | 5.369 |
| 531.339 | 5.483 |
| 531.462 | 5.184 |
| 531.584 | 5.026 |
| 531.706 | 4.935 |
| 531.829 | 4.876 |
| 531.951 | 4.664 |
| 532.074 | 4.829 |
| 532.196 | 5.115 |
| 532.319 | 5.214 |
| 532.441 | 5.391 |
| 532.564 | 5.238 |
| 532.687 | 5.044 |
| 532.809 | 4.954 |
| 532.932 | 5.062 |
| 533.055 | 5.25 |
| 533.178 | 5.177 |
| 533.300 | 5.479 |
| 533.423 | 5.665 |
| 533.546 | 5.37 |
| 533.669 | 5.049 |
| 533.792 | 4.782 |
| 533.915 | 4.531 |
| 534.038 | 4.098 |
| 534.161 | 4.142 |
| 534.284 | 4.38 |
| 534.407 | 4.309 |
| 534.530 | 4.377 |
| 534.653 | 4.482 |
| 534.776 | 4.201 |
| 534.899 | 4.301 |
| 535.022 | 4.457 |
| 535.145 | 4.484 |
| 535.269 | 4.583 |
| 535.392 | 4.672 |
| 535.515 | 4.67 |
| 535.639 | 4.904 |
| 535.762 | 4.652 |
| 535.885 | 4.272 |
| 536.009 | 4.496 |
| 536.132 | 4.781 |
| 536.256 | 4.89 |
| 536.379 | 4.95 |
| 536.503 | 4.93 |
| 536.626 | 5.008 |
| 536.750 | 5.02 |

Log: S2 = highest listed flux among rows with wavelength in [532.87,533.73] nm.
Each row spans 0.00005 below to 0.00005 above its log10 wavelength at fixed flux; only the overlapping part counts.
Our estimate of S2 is 5.665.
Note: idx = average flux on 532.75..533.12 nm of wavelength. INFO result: 5.08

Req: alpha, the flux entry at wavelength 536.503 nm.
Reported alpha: 4.93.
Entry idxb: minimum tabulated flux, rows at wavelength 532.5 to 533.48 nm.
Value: 4.954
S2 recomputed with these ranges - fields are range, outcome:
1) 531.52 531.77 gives 5.026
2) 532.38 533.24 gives 5.391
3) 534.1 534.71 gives 4.482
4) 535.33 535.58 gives 4.672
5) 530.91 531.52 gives 5.483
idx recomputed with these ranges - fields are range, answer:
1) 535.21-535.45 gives 4.63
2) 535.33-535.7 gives 4.75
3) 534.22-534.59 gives 4.36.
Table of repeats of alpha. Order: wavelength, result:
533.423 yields 5.665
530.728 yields 4.544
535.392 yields 4.672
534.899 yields 4.301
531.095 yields 5.189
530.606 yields 4.386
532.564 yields 5.238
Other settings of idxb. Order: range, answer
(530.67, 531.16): 4.544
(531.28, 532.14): 4.664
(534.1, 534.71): 4.142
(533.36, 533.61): 5.37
